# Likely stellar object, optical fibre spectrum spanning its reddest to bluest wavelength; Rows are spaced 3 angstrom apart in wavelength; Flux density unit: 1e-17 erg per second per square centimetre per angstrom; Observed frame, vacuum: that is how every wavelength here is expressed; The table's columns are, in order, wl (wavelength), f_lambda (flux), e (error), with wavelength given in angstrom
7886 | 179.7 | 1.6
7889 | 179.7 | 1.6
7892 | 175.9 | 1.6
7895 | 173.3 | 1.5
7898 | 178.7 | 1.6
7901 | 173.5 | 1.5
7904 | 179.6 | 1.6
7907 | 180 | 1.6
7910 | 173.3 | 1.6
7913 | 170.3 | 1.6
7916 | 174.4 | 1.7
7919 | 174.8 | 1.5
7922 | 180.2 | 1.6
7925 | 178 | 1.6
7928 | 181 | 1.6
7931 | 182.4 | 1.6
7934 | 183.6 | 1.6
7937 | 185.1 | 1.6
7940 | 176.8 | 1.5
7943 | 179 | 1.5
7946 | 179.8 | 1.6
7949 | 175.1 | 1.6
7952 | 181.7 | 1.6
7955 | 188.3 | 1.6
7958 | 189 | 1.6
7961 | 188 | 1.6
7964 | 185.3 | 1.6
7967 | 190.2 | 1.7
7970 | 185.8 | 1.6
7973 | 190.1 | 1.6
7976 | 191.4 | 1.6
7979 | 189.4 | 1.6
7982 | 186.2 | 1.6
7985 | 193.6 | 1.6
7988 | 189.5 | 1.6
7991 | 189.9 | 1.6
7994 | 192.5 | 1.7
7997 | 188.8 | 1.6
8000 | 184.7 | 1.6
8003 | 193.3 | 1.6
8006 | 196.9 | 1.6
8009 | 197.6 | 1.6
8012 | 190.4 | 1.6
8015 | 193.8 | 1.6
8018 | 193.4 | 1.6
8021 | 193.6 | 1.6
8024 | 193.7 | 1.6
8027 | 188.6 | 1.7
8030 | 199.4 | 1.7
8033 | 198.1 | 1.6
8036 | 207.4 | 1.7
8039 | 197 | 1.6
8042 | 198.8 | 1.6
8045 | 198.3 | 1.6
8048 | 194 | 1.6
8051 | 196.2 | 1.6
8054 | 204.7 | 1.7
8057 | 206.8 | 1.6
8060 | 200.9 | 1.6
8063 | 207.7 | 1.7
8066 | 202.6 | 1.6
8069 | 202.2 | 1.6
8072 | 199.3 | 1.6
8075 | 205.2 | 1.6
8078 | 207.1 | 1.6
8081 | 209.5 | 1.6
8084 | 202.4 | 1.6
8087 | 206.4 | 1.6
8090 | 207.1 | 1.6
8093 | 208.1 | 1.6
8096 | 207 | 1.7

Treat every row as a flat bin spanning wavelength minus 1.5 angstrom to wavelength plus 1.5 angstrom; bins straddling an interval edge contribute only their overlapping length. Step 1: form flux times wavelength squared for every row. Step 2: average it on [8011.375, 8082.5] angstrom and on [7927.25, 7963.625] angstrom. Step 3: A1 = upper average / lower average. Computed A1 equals 1.12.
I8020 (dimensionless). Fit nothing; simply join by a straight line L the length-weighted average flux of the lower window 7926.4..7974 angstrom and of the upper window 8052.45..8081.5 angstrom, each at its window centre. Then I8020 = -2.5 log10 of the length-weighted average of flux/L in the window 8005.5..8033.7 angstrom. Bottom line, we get 0.009 mag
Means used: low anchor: 184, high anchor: 204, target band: 194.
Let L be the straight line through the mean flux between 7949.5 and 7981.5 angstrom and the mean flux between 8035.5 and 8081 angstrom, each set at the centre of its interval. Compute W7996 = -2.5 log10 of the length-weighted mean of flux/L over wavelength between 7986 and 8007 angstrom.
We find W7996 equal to 0.01 mag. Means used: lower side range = 187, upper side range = 202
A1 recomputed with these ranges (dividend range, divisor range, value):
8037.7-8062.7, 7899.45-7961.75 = 1.15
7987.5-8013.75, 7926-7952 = 1.08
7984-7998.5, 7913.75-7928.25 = 1.10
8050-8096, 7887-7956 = 1.19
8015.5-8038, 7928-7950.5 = 1.11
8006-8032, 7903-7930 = 1.13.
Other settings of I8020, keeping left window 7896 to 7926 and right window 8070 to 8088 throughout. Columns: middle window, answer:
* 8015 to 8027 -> 0.01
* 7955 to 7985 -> -0.01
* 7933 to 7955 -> 0.01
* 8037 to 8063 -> 0.00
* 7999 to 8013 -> 0.00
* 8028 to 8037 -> -0.02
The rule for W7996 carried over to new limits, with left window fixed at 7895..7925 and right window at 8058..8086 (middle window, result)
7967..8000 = 0.00 mag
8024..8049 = 0.00 mag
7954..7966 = -0.02 mag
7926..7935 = -0.01 mag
